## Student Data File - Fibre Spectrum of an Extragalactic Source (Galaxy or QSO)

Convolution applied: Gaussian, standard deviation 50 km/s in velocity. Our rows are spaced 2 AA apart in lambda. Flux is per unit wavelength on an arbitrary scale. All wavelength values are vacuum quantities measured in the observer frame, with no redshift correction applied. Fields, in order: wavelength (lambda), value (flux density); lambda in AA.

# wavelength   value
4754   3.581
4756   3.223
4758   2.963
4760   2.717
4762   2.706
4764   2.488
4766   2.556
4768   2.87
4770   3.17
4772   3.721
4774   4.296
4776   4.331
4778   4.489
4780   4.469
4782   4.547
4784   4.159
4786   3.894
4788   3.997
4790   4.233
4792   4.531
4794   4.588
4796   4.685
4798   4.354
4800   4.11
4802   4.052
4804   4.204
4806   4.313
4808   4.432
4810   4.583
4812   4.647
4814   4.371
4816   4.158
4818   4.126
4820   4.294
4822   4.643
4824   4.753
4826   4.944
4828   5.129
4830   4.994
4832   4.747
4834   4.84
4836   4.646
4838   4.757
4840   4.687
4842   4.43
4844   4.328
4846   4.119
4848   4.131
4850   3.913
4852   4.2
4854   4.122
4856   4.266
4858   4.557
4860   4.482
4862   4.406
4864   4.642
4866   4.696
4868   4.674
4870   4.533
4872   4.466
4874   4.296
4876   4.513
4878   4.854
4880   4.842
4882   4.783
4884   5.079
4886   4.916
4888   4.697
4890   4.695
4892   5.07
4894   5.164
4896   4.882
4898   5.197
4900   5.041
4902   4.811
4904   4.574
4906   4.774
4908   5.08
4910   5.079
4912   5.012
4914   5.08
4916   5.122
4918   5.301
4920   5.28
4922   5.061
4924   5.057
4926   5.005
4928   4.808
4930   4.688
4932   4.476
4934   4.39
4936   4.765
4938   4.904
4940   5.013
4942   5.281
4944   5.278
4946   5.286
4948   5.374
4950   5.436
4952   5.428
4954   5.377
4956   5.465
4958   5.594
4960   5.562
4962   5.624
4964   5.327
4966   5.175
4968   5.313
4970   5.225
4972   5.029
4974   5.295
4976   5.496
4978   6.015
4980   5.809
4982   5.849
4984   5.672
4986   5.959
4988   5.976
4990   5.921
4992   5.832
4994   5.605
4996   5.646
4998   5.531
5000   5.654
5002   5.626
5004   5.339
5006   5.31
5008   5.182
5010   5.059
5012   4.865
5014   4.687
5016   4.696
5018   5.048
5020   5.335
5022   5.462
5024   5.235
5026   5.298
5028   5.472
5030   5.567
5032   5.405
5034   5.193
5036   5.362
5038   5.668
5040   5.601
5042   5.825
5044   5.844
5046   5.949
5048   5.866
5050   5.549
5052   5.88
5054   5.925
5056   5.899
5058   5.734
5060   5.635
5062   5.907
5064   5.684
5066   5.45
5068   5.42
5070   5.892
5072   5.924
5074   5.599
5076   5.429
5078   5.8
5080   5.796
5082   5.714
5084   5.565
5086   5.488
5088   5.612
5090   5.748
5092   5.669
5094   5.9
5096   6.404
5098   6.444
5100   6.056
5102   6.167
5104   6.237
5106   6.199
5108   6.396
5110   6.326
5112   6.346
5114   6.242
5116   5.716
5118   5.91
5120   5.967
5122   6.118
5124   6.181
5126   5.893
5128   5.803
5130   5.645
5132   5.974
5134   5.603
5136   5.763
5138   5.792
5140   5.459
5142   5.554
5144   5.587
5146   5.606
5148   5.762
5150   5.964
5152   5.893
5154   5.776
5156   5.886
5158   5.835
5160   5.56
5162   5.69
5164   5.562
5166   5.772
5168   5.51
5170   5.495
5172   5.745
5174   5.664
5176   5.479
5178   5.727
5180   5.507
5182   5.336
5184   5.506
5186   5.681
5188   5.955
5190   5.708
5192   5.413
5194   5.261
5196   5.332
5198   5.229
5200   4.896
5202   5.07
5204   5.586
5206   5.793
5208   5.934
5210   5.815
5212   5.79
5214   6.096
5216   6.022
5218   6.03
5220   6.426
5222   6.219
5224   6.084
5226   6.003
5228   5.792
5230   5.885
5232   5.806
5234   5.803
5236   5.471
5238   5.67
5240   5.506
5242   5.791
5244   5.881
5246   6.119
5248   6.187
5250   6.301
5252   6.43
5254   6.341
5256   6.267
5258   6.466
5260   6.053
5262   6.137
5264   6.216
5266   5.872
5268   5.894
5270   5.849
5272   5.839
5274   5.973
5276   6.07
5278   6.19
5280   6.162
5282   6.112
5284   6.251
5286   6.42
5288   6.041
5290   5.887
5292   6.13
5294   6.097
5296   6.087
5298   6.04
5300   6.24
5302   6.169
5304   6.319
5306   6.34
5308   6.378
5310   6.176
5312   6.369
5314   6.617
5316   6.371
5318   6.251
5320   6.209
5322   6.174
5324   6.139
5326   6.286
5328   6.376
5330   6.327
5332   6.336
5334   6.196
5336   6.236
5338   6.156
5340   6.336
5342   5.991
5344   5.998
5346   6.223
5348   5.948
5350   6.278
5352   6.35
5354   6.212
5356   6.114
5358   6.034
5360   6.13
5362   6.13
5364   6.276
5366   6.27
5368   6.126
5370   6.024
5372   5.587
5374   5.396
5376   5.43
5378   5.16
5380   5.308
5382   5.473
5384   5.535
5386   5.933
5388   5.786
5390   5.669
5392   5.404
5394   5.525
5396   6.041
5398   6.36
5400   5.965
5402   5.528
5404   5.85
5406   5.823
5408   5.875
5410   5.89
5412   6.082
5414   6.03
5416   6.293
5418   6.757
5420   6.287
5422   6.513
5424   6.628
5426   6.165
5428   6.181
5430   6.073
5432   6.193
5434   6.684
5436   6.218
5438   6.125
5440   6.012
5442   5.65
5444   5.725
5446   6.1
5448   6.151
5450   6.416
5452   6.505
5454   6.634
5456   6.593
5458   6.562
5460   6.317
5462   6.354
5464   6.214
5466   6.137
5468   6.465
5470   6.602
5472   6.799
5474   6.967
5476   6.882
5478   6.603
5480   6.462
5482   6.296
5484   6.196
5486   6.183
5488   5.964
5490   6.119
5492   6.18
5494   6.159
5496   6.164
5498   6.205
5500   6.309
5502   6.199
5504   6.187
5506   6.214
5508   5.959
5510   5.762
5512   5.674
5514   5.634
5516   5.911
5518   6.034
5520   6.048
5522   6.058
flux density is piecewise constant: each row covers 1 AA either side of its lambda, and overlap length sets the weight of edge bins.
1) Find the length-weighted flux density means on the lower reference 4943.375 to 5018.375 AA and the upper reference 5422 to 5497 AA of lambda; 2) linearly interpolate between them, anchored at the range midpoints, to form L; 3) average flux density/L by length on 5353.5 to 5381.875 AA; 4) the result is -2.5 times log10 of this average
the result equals 0.05 mag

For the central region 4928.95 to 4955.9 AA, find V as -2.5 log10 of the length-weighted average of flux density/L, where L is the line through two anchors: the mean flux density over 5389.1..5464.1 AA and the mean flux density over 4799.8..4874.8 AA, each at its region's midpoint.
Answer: -0.07 mag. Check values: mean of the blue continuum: 4.47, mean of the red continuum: 6.14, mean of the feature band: 5.07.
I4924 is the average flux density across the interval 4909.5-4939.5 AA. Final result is 4.93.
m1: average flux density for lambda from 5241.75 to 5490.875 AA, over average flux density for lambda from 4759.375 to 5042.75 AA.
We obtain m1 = 1.3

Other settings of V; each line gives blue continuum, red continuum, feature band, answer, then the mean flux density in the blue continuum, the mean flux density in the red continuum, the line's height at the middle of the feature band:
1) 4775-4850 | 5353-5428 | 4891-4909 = -0.06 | 4.44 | 5.94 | 4.67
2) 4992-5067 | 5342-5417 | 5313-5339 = -0.08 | 5.49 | 5.89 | 5.83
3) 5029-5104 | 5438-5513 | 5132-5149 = 0.03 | 5.75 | 6.27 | 5.84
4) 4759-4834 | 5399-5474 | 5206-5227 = -0.10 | 4.15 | 6.24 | 5.52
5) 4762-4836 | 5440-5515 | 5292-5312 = -0.09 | 4.23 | 6.25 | 5.73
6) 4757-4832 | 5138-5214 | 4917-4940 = -0.06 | 4.1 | 5.61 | 4.63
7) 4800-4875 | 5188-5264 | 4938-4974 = -0.09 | 4.47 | 5.86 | 4.89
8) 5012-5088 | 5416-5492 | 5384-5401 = 0.07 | 5.55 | 6.34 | 6.22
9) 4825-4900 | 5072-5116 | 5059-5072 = 0.02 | 4.65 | 5.95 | 5.79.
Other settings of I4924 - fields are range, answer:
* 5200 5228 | 5.87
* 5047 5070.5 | 5.73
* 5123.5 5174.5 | 5.73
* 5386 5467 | 6.13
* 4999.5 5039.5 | 5.27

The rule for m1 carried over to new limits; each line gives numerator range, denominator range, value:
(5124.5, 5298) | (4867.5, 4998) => 1.13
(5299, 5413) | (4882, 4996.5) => 1.16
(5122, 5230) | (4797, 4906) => 1.25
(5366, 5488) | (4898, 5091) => 1.13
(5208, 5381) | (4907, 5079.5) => 1.12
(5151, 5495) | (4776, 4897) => 1.33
